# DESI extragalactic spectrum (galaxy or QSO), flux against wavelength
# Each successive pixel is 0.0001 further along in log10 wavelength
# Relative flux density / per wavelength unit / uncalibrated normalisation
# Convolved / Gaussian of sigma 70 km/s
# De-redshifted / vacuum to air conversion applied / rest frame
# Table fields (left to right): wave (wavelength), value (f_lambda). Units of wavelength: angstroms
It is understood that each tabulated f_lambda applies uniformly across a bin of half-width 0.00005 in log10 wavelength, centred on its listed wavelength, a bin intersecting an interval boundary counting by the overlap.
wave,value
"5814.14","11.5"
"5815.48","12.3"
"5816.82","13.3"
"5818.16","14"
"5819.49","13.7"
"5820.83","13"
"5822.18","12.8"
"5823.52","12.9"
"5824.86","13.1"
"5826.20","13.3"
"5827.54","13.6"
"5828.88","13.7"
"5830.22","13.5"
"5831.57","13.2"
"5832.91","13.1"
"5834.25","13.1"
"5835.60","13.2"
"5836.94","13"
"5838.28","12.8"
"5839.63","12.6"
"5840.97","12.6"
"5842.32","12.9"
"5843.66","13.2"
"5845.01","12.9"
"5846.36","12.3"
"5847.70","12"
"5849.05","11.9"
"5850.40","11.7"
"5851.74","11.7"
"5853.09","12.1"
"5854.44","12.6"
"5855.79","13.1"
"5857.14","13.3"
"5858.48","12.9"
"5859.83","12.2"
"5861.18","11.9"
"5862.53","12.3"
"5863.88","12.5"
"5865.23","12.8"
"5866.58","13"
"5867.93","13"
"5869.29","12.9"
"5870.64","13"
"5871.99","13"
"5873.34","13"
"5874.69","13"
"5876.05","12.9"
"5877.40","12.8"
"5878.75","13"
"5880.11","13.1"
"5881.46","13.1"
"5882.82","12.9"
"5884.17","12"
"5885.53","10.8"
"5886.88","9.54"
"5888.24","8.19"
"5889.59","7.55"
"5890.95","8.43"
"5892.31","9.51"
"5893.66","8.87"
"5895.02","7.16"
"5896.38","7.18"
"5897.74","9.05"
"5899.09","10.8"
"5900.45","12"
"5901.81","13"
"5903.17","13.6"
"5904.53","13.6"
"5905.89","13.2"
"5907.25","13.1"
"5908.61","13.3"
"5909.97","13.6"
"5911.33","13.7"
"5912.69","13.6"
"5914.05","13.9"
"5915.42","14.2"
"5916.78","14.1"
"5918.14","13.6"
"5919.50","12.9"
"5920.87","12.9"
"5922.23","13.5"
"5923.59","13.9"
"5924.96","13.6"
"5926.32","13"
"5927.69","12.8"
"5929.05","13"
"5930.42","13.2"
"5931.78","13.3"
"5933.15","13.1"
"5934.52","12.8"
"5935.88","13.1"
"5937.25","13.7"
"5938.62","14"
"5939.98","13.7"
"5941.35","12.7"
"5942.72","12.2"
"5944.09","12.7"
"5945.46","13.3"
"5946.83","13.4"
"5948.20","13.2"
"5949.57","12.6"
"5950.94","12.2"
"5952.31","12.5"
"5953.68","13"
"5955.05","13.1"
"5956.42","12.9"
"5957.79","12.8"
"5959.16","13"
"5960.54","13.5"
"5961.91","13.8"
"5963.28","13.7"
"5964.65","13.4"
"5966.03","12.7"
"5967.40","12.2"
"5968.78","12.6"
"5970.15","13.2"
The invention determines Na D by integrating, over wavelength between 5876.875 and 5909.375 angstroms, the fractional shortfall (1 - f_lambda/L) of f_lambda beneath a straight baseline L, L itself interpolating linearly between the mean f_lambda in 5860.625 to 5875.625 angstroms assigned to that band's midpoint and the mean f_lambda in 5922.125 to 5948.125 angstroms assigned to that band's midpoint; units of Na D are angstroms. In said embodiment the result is 4.7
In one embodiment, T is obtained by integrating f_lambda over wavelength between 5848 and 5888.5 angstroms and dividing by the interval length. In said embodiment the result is 12.4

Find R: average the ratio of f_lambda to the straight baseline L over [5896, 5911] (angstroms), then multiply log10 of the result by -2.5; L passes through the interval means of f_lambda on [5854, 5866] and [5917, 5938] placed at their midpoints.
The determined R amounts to 0.07 mag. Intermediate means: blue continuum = 12.6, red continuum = 13.2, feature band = 12.2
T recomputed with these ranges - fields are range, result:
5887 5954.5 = 12.3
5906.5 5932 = 13.4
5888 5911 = 10.8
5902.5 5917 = 13.6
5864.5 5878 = 12.9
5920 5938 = 13.2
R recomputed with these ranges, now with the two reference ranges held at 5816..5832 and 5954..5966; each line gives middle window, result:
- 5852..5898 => 0.15 mag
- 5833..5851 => 0.06 mag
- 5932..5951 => 0.01 mag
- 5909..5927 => -0.02 mag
